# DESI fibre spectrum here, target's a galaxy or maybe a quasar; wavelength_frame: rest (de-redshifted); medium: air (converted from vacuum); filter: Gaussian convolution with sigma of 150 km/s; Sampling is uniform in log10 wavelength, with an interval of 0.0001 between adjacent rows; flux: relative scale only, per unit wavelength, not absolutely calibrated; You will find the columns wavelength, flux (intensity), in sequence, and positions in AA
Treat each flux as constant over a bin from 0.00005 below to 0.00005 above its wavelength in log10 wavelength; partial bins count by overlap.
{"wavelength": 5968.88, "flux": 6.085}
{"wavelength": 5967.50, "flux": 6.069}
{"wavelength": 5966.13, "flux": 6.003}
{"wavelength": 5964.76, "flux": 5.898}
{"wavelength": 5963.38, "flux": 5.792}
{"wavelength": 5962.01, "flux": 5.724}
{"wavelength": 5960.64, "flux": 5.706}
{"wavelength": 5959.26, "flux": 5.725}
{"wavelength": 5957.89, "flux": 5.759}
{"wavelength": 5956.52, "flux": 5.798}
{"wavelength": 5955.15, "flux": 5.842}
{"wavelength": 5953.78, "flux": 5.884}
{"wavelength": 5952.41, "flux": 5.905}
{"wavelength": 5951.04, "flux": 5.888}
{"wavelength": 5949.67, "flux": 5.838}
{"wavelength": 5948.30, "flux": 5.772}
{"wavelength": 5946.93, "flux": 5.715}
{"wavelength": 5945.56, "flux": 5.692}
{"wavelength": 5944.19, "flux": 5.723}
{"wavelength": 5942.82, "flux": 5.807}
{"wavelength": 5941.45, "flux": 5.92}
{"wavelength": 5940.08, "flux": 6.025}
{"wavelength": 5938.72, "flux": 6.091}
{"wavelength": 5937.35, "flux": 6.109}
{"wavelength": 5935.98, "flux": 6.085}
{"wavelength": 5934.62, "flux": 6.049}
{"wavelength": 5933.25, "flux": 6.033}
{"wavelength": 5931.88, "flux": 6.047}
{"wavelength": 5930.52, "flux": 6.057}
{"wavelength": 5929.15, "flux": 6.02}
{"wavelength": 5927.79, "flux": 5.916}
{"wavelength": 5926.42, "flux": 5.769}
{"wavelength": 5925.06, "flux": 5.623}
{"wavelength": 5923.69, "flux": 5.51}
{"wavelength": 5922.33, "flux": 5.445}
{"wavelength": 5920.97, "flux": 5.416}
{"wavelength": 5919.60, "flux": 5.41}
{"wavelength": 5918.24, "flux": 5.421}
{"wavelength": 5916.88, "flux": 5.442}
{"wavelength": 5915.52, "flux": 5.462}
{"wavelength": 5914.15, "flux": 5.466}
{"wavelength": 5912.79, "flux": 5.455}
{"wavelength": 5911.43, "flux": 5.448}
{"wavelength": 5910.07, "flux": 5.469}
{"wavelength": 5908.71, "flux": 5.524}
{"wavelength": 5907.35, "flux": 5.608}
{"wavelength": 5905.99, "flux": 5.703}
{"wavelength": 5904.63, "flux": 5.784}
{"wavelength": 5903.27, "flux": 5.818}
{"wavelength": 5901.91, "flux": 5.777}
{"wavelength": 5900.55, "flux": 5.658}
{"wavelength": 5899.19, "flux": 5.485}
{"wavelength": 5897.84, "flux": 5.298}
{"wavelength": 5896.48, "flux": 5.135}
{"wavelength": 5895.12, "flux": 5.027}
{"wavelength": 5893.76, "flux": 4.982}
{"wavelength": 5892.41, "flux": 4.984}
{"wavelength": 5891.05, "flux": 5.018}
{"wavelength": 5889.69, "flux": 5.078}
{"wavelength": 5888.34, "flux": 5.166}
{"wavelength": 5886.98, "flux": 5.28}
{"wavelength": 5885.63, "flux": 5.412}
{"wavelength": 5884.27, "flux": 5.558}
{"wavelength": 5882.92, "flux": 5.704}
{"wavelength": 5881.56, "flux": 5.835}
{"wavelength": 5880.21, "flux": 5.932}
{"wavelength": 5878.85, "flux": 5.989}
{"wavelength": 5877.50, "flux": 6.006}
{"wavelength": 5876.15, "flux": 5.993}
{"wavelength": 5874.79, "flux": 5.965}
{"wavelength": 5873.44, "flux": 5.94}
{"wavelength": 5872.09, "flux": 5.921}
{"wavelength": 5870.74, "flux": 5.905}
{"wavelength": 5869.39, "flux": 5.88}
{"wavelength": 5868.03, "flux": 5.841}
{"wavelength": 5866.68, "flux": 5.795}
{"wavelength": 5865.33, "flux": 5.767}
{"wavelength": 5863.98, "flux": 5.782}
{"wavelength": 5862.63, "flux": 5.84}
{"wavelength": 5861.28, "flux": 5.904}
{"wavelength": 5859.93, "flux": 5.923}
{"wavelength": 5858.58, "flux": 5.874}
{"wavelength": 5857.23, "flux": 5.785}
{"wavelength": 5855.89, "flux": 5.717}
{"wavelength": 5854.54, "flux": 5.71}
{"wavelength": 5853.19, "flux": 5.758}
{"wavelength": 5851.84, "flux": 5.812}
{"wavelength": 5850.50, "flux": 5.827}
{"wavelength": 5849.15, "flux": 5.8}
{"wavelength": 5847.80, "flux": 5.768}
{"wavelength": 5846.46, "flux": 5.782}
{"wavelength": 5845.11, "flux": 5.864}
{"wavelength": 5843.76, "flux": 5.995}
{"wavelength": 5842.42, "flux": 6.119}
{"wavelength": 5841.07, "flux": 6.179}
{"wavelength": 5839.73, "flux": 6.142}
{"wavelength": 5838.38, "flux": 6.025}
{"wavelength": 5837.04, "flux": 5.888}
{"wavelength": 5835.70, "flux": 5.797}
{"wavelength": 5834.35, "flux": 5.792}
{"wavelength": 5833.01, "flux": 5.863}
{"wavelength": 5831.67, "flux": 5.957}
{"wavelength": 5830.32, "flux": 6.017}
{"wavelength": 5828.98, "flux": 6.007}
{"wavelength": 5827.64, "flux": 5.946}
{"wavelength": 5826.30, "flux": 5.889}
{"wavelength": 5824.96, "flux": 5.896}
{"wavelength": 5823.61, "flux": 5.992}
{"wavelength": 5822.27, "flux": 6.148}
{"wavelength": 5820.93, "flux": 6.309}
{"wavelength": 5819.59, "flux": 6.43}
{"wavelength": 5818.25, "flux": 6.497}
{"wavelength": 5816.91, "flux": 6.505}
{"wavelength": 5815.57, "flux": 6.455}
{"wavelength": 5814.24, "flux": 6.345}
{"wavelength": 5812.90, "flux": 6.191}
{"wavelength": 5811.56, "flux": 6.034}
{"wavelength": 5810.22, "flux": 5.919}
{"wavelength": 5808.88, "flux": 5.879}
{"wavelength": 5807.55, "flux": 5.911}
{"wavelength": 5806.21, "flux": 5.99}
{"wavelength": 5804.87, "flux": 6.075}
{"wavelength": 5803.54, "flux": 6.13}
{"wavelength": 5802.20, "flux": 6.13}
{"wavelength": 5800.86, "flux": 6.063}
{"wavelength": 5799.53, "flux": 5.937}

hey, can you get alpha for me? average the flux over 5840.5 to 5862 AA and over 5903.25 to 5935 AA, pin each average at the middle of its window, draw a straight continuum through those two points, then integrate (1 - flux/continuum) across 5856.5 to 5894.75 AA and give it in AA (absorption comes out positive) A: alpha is 0.8 AA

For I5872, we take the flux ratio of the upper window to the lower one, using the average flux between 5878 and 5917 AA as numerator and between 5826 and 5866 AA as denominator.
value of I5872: 0.93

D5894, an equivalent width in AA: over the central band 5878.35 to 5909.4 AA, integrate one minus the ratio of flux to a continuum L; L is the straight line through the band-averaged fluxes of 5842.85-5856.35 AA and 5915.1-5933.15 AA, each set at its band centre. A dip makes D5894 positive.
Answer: 1.43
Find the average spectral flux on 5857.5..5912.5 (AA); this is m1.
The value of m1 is 5.62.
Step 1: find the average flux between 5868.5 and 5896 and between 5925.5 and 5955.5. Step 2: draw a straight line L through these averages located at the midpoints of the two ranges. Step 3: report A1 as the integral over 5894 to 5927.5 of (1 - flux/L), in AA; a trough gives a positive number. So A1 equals 1.4 AA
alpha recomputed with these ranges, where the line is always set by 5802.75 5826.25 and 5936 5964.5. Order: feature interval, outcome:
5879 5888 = 0.6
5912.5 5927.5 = 1.0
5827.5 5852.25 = 0.7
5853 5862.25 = 0.4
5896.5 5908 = 0.7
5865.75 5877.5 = 0.2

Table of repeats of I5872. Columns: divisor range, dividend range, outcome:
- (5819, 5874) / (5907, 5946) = 0.97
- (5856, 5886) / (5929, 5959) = 1.01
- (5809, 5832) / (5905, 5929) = 0.90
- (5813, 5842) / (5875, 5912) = 0.90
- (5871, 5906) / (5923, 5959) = 1.06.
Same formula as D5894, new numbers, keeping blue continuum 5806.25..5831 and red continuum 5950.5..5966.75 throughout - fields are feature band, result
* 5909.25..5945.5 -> 1.0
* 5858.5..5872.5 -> 0.4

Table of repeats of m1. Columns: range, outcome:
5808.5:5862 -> 5.99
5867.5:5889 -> 5.77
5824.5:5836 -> 5.91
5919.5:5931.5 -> 5.71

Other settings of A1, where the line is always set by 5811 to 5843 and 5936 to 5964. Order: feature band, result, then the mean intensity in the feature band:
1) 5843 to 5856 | 0.52 AA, 5.81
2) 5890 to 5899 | 1.30 AA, 5.1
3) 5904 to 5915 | 0.69 AA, 5.55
